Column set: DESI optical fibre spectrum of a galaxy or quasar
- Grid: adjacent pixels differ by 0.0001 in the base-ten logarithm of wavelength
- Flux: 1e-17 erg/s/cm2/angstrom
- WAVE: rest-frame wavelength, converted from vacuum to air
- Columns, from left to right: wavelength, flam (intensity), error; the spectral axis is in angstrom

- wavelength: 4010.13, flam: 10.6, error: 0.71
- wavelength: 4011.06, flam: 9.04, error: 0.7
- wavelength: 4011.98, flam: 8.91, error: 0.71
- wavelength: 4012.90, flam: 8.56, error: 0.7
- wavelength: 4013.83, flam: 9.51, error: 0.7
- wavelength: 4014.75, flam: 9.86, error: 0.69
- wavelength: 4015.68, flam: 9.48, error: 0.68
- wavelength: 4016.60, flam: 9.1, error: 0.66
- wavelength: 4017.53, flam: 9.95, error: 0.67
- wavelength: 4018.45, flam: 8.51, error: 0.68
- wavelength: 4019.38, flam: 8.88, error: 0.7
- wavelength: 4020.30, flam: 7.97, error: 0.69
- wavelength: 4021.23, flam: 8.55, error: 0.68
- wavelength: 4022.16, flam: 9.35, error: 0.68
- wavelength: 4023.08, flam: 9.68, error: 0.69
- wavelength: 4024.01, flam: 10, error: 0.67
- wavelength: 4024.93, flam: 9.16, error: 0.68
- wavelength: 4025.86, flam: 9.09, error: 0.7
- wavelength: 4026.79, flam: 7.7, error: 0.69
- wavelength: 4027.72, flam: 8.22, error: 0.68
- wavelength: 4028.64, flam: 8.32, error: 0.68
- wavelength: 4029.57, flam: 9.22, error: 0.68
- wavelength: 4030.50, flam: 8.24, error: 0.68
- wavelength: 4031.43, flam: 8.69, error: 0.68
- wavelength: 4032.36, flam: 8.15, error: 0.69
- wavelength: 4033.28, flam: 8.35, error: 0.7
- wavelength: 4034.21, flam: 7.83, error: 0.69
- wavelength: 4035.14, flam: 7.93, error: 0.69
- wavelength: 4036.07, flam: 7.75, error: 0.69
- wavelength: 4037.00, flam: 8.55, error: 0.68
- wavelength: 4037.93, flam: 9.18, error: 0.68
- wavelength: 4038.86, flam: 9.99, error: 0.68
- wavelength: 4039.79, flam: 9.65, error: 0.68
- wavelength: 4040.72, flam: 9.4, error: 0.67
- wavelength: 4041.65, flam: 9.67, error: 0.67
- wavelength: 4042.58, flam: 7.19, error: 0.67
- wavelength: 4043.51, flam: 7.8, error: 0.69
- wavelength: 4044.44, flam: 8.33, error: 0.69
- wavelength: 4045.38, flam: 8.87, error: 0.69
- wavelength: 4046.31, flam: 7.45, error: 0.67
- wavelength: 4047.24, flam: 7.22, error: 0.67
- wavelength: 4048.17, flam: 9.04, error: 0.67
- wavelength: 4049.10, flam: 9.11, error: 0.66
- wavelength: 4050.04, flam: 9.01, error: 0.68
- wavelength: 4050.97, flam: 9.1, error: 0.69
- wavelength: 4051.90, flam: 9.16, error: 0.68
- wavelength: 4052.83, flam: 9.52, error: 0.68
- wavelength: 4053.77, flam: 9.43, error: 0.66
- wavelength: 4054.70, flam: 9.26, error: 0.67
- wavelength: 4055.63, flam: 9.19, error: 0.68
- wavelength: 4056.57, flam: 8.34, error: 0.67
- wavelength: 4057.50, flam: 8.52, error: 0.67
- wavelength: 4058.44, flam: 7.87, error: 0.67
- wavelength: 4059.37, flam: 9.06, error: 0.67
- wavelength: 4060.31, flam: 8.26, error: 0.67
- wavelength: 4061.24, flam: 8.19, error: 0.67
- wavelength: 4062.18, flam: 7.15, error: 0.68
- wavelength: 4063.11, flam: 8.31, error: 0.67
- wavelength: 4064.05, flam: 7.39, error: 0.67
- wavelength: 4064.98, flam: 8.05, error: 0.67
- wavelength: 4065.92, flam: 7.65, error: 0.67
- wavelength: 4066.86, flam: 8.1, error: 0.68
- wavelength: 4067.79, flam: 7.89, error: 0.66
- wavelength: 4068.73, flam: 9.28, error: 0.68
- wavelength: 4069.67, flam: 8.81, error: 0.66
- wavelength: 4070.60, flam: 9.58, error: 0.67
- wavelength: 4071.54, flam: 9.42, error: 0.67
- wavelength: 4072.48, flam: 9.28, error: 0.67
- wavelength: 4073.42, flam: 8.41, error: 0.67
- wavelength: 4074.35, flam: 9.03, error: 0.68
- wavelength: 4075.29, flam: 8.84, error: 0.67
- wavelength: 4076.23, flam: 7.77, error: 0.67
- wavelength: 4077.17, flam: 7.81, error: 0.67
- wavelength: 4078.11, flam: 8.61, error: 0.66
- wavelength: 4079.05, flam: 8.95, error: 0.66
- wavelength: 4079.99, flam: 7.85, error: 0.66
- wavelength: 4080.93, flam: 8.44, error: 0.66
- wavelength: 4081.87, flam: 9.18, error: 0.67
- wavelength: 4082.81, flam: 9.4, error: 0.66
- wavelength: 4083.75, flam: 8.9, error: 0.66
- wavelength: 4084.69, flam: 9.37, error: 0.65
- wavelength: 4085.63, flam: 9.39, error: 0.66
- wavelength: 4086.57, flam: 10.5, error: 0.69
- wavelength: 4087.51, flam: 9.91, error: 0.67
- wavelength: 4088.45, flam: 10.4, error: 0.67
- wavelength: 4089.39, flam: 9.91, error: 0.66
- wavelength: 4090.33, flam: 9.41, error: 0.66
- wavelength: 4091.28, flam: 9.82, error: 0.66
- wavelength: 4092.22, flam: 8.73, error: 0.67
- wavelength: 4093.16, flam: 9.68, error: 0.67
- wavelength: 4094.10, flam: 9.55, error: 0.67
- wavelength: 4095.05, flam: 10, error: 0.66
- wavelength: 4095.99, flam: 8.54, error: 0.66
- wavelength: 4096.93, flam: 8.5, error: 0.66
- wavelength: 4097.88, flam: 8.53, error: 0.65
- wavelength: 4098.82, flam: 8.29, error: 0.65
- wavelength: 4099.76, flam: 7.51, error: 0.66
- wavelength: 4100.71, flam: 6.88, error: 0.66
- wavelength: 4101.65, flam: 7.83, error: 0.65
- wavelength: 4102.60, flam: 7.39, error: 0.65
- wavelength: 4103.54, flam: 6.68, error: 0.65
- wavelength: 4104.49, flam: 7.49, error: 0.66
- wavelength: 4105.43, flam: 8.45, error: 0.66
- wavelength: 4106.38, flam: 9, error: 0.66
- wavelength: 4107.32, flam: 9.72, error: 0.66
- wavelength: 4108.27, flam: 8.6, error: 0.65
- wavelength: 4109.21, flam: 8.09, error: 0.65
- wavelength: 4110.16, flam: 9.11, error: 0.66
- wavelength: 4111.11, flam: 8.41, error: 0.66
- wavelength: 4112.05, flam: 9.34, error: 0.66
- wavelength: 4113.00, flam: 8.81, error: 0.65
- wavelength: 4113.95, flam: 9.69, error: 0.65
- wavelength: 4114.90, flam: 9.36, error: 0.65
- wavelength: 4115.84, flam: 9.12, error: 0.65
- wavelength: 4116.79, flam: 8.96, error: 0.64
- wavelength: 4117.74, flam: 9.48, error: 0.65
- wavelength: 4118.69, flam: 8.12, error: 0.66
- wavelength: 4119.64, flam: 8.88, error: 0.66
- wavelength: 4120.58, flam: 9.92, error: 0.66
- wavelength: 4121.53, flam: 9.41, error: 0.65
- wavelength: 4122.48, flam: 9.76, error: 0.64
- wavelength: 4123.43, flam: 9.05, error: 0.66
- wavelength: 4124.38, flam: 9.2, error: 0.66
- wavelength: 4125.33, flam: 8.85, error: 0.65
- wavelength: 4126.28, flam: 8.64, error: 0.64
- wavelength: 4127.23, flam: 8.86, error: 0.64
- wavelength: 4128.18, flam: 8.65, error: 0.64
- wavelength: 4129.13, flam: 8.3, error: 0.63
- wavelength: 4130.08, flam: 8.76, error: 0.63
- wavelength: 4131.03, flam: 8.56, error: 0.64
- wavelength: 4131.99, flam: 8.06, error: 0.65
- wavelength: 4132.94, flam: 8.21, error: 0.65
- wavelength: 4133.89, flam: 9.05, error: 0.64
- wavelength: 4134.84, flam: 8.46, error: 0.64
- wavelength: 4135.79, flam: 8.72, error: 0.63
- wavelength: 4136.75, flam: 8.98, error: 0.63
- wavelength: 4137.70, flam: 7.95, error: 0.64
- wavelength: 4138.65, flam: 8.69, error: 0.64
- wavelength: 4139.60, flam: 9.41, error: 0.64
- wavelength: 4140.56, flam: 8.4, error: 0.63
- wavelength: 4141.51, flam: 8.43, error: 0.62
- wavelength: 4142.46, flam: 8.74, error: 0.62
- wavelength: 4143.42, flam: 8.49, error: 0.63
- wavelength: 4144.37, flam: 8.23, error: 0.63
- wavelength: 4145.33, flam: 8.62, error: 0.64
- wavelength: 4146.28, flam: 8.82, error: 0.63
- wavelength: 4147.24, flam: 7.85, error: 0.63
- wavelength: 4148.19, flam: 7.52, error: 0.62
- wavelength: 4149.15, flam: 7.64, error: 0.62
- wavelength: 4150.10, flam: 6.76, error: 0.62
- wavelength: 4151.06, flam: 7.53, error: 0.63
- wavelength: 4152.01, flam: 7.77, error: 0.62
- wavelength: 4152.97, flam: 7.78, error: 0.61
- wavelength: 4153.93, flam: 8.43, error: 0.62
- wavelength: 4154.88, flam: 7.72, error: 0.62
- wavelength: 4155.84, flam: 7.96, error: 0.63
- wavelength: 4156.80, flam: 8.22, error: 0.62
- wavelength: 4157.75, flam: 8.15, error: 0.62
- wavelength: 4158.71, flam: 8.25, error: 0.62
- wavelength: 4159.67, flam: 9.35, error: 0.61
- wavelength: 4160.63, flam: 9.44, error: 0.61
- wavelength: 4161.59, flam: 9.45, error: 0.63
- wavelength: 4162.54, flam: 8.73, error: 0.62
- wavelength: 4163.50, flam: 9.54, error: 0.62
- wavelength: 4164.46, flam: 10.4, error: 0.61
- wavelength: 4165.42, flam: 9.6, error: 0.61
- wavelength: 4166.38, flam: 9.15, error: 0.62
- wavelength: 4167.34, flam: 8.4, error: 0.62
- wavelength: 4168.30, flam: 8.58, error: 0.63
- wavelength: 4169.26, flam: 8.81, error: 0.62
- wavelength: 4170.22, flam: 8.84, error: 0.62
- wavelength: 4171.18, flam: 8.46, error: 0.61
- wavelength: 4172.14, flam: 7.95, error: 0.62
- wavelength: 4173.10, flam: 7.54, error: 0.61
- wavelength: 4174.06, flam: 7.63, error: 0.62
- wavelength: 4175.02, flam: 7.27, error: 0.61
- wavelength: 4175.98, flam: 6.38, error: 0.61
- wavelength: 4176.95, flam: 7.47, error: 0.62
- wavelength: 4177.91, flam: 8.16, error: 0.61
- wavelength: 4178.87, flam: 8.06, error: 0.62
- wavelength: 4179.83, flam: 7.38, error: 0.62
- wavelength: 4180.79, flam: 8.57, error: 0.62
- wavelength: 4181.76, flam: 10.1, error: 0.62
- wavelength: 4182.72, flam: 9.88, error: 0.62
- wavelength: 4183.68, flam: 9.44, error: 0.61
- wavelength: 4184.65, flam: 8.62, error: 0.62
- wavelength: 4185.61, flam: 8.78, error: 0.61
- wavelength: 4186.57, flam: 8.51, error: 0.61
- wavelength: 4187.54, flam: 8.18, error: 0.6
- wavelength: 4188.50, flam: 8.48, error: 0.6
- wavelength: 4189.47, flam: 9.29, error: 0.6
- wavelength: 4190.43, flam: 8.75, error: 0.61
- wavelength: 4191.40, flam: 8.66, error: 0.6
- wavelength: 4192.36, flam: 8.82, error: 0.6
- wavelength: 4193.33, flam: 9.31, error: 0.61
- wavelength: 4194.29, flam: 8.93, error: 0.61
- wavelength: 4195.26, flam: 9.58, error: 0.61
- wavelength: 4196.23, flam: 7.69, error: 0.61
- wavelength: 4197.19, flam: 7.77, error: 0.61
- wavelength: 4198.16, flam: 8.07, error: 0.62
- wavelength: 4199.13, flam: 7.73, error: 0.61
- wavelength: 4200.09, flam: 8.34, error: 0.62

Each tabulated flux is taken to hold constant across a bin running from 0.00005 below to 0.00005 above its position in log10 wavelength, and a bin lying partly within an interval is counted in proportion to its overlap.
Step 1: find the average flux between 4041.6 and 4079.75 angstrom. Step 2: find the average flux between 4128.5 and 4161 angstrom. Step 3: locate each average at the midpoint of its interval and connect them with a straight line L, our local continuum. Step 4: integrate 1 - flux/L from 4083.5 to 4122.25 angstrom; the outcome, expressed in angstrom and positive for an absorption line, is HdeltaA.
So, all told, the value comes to -2.31 angstrom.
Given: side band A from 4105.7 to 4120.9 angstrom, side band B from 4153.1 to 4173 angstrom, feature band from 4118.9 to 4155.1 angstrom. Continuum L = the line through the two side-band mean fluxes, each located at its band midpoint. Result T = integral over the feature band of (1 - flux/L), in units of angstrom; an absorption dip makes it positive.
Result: 1.6 angstrom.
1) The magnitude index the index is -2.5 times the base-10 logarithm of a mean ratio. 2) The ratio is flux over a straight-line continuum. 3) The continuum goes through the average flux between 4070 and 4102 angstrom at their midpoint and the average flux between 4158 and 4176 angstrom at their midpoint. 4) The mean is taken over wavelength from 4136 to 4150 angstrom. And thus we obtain 0.05 mag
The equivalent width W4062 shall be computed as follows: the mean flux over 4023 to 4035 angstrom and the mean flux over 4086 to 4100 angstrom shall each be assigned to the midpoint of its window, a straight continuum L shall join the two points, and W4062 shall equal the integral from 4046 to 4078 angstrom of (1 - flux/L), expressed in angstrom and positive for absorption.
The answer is 1.5 angstrom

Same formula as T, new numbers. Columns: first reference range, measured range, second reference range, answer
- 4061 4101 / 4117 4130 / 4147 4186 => -0.63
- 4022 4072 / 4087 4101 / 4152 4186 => -0.81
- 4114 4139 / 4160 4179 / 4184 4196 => 0.68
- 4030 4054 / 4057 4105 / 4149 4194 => -0.26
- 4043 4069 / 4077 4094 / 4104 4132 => -1.20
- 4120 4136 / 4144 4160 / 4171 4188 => 1.02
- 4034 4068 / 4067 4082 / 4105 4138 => -0.08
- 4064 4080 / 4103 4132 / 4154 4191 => -0.95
